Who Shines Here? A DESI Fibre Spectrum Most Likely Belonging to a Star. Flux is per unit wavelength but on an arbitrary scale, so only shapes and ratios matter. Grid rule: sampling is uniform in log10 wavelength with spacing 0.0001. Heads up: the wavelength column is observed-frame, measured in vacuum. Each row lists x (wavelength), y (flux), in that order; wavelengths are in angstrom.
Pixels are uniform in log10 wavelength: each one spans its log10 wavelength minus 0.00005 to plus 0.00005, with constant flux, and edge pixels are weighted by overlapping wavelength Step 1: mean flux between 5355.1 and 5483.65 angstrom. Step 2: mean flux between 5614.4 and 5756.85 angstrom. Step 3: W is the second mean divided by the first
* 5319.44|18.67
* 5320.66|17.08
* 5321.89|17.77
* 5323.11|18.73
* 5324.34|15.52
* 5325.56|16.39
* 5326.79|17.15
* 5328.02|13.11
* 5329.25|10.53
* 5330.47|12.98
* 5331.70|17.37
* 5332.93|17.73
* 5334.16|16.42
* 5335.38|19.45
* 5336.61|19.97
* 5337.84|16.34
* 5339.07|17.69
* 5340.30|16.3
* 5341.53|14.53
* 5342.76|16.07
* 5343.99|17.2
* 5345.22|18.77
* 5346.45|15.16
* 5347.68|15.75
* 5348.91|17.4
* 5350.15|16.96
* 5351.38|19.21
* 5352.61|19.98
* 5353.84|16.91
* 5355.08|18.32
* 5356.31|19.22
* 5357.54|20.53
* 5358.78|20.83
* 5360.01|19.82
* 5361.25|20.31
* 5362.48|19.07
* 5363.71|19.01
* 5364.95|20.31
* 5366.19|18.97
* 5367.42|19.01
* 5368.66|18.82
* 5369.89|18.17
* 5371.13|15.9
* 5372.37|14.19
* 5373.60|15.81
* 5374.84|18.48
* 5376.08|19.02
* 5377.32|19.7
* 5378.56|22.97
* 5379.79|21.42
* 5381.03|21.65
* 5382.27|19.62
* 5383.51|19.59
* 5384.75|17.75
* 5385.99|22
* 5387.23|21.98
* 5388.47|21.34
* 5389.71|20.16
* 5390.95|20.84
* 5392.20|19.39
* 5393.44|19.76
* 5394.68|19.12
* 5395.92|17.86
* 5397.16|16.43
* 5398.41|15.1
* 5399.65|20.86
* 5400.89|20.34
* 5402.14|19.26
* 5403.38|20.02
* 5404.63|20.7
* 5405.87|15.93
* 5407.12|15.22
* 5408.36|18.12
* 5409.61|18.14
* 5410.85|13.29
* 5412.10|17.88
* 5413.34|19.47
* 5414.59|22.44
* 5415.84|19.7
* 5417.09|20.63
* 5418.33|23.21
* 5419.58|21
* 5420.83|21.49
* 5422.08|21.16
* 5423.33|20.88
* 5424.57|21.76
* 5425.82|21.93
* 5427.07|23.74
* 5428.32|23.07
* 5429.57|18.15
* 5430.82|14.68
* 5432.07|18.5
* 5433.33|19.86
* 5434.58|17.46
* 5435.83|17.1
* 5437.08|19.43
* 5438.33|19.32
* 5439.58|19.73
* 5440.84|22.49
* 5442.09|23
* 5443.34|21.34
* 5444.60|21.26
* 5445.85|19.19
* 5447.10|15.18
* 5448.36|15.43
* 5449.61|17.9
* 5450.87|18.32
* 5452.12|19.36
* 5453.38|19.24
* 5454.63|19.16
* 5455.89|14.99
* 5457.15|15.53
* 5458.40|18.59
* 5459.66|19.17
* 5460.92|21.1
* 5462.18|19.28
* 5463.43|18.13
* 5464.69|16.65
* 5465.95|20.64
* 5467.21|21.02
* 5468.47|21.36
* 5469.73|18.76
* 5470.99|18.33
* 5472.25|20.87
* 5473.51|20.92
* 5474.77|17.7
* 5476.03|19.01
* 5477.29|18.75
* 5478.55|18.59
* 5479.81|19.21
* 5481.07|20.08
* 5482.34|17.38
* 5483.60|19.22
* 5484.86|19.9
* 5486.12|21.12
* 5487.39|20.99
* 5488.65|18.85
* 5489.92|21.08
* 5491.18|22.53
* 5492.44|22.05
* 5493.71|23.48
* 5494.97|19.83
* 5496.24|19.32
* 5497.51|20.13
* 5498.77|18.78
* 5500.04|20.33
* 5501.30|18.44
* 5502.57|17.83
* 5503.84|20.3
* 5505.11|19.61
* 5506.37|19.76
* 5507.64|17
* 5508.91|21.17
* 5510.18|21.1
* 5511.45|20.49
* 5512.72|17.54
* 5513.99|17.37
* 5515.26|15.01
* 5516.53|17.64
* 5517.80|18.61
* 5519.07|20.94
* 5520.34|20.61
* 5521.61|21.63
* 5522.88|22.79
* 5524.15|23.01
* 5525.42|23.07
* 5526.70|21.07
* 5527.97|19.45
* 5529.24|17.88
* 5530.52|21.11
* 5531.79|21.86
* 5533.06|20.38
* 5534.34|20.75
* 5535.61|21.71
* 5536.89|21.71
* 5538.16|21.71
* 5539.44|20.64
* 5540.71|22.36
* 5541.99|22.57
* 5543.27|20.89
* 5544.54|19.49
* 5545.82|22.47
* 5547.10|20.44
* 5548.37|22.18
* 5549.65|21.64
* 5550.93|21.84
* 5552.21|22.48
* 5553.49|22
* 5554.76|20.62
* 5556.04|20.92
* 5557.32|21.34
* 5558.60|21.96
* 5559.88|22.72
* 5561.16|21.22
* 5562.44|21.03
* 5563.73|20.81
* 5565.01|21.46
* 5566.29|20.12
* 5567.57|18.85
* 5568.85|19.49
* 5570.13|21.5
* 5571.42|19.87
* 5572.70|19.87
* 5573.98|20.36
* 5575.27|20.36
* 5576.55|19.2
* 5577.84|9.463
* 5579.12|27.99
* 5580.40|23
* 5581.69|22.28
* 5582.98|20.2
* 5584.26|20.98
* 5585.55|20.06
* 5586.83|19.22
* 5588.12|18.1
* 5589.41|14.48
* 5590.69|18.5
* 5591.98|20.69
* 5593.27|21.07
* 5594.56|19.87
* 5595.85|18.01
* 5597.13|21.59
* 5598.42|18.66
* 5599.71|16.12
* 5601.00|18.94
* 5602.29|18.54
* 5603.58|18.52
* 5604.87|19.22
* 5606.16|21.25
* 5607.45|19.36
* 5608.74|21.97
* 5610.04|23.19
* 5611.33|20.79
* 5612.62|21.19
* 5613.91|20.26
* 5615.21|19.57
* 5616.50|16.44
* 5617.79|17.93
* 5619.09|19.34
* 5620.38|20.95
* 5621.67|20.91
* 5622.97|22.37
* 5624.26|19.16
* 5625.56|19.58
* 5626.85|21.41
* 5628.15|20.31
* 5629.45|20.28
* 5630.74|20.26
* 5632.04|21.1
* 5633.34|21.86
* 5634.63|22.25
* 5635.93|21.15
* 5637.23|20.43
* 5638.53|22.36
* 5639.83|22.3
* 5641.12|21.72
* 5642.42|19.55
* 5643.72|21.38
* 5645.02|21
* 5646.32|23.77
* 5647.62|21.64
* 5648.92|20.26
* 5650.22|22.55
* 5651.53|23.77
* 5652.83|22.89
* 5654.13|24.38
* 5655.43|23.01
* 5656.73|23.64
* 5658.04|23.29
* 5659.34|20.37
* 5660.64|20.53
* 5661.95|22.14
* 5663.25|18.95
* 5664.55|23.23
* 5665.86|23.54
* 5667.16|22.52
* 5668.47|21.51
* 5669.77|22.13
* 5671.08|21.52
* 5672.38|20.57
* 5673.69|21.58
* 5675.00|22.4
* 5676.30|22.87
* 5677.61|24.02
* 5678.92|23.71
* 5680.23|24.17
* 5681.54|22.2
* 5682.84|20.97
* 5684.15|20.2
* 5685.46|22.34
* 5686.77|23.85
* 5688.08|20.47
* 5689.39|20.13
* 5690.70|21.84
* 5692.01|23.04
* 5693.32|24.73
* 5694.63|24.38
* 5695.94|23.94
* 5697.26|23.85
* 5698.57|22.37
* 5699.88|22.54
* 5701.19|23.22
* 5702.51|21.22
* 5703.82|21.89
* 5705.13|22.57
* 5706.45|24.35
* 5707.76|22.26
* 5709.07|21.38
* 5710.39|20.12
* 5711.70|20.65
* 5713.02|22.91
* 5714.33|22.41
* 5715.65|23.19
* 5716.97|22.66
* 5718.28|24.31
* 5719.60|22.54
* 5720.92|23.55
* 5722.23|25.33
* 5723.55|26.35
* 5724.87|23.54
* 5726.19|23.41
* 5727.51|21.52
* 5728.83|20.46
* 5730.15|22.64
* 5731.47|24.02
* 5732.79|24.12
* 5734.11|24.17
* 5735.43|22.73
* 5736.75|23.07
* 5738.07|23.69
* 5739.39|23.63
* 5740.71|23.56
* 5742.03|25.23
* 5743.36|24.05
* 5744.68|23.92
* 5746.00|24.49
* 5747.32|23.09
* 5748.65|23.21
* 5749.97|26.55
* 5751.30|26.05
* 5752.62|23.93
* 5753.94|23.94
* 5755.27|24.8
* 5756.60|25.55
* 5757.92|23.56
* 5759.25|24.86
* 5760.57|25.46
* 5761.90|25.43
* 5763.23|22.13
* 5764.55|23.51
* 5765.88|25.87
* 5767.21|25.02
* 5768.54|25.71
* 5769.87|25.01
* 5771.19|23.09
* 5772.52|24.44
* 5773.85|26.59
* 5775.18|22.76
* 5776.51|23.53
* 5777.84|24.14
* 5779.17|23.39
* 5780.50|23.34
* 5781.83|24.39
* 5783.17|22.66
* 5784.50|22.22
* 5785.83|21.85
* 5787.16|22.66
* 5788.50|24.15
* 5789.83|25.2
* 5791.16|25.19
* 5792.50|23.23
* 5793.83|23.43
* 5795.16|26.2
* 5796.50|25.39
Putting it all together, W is 1.16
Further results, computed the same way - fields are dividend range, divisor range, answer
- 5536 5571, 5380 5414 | 1.12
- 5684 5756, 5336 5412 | 1.25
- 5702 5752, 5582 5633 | 1.18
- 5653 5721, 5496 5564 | 1.09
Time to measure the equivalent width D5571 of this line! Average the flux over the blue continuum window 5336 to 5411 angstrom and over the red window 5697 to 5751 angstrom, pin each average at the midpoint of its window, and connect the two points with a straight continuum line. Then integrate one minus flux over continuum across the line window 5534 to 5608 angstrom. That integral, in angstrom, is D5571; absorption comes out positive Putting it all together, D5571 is 2.8 angstrom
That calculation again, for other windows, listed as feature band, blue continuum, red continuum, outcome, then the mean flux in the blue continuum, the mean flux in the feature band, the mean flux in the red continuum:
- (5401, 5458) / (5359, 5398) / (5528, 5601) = 1.09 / 19.3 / 19.2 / 20.5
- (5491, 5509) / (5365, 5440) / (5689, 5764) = 0.55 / 19.3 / 19.9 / 23.4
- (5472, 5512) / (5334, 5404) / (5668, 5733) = 0.64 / 18.7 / 19.9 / 22.6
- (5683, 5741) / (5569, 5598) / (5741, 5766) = 1.26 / 19.8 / 22.8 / 24.5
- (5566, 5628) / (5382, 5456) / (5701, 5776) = 5.62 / 19.4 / 19.8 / 23.7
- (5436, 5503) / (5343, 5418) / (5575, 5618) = -0.86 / 18.9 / 19.4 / 19.6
